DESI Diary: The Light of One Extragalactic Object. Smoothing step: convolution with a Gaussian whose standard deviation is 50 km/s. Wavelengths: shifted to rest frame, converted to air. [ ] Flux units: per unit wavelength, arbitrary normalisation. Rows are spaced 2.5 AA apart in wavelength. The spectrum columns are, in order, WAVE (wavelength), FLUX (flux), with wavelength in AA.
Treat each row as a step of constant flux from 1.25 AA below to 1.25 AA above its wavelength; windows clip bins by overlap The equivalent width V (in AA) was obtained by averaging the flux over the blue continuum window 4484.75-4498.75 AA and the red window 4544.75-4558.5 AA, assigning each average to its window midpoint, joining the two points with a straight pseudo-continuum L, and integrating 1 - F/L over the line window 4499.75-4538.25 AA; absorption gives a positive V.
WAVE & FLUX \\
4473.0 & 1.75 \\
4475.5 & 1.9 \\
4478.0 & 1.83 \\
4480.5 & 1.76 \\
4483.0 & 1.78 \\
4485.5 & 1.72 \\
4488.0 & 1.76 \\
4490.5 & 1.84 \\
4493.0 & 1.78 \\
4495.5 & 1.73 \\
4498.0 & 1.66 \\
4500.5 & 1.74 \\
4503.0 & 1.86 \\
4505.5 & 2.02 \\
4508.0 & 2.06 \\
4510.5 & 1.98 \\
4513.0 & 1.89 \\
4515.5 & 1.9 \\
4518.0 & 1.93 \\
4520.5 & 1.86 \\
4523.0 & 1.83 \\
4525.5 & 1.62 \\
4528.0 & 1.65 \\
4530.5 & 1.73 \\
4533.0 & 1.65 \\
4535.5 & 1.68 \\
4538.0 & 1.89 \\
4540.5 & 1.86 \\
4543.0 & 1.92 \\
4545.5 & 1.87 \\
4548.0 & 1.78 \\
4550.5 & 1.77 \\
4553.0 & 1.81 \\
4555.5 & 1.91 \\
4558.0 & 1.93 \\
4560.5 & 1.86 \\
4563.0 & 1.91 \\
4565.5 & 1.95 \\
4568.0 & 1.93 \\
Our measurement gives -0.8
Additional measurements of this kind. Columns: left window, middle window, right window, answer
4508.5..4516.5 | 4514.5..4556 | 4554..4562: 2.5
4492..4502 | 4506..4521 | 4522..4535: -2.1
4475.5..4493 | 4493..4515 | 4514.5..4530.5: -0.9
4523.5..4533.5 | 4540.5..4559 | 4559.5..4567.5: -0.4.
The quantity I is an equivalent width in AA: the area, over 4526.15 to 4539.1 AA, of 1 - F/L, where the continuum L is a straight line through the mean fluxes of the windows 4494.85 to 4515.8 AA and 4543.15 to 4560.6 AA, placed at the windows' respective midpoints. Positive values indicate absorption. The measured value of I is 1.0 AA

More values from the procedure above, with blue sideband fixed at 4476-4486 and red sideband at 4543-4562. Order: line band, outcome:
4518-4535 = 0.9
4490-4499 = 0.3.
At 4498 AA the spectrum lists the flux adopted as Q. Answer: 1.66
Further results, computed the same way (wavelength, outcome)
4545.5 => 1.87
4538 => 1.89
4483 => 1.78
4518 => 1.93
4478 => 1.83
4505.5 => 2.02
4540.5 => 1.86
